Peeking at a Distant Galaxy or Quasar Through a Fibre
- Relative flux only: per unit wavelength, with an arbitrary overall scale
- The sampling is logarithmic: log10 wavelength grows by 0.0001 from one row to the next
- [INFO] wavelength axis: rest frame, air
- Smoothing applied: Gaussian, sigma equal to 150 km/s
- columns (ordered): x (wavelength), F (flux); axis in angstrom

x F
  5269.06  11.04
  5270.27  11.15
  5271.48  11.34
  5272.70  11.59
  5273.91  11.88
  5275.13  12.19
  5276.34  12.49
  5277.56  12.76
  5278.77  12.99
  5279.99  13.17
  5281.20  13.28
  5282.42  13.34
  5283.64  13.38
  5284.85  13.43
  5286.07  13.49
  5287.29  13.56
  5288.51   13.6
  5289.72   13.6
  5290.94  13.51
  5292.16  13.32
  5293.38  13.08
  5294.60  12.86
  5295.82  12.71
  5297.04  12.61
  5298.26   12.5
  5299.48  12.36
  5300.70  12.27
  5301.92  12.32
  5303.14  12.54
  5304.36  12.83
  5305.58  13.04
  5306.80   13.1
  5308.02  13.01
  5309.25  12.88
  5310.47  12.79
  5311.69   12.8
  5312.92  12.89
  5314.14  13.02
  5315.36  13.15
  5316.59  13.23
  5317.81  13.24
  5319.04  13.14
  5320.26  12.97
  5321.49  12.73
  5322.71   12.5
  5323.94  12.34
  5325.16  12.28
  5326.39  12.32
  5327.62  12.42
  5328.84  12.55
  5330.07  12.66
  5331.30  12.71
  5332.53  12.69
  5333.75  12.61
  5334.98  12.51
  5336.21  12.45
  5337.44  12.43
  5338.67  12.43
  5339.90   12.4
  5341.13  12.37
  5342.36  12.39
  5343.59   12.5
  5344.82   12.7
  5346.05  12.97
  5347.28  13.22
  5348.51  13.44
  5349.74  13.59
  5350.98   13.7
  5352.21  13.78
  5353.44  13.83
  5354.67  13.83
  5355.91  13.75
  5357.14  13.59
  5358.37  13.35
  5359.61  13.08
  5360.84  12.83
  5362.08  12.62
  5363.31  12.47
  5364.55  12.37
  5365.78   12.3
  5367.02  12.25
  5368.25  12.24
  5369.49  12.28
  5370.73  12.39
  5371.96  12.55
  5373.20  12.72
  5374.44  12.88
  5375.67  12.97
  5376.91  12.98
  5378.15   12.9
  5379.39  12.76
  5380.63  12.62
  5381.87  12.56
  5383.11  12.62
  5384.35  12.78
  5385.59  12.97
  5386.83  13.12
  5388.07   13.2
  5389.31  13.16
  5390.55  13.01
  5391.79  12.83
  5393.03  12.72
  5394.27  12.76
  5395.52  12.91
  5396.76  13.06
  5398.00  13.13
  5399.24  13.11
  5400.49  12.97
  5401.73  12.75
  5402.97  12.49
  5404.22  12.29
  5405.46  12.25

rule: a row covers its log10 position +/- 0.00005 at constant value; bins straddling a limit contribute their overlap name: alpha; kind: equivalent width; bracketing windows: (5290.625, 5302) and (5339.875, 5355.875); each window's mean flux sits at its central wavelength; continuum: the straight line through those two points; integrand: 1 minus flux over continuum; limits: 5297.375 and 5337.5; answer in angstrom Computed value 0.67 angstrom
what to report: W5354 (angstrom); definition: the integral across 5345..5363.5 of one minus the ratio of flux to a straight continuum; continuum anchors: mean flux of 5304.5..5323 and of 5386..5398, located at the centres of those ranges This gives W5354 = -0.5 angstrom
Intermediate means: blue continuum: 13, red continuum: 13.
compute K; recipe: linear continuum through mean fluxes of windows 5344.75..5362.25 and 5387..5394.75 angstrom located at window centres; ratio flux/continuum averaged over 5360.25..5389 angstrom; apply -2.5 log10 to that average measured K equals 0.040 mag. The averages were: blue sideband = 13.4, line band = 12.7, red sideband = 13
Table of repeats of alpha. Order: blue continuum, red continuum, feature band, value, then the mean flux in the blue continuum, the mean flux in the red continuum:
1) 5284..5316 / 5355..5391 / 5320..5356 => 0.19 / 13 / 12.8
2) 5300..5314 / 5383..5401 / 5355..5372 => 0.21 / 12.8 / 13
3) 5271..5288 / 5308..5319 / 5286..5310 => -0.08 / 12.8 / 13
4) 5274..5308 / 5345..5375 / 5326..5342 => 0.59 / 13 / 13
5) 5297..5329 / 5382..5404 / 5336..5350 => 0.08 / 12.7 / 12.9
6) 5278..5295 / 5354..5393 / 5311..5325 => 0.28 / 13.3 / 12.8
